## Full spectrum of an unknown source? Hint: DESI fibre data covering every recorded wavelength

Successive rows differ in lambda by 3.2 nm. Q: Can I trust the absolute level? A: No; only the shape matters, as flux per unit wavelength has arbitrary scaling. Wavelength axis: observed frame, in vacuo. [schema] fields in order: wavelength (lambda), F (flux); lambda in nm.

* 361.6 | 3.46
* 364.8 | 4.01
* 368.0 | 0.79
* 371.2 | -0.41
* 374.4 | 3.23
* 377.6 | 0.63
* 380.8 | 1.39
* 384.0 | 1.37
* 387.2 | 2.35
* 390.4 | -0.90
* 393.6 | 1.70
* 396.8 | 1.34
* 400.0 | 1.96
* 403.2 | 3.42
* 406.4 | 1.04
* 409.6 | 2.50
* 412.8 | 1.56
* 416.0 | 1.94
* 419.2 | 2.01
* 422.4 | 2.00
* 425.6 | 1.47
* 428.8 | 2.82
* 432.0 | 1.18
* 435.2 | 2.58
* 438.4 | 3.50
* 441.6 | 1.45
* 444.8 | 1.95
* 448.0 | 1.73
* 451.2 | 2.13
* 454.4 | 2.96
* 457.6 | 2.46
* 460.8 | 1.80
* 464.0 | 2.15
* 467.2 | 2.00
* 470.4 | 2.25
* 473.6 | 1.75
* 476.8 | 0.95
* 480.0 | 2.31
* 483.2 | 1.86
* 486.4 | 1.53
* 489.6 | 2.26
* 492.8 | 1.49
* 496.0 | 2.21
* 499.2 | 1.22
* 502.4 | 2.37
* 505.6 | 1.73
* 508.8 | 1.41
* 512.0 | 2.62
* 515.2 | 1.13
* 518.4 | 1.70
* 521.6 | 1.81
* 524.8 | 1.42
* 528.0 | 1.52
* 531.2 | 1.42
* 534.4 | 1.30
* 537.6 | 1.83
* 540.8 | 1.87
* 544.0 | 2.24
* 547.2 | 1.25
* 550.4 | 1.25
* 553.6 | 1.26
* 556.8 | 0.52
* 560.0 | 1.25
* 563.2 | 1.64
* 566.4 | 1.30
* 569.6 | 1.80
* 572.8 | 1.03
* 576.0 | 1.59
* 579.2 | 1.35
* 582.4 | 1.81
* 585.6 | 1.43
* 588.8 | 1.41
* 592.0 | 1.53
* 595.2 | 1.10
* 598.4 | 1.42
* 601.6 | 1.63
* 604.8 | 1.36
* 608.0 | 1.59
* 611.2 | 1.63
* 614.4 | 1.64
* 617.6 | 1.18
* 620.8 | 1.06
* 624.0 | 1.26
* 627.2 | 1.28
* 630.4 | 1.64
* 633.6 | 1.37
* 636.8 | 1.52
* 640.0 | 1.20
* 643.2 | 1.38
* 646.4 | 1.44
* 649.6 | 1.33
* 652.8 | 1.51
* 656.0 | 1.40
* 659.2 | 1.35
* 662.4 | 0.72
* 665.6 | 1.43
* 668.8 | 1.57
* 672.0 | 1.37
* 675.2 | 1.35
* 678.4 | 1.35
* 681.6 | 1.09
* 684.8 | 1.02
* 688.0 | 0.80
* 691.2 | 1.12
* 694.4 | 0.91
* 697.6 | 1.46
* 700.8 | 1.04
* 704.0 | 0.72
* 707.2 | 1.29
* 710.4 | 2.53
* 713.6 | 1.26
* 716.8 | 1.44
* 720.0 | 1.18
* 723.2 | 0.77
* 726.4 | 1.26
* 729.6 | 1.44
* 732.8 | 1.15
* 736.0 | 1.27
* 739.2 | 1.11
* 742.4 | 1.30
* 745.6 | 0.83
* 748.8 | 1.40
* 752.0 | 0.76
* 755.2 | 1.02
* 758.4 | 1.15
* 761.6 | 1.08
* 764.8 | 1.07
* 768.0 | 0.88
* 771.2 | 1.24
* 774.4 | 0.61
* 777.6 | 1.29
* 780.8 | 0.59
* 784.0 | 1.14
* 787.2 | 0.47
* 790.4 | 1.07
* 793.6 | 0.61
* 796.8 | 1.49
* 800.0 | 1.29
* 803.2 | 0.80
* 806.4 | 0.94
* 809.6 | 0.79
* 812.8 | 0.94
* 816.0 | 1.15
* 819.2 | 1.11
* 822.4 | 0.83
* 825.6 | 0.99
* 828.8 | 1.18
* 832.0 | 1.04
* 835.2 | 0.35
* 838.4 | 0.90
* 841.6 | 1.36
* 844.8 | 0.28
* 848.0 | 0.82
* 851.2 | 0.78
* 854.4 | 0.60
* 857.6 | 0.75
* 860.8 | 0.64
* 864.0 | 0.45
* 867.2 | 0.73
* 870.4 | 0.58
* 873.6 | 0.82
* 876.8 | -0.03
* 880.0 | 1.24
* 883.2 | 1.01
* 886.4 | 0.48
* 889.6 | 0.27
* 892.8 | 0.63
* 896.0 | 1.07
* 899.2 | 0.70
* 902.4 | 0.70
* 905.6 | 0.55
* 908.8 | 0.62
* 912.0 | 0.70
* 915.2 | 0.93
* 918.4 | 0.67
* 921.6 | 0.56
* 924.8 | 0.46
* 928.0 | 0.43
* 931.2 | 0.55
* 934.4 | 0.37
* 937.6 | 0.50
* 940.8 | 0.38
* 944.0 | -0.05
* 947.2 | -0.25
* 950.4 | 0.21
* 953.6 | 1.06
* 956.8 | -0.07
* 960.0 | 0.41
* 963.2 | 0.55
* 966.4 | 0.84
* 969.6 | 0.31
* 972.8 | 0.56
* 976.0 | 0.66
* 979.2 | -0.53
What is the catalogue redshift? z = 0.08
